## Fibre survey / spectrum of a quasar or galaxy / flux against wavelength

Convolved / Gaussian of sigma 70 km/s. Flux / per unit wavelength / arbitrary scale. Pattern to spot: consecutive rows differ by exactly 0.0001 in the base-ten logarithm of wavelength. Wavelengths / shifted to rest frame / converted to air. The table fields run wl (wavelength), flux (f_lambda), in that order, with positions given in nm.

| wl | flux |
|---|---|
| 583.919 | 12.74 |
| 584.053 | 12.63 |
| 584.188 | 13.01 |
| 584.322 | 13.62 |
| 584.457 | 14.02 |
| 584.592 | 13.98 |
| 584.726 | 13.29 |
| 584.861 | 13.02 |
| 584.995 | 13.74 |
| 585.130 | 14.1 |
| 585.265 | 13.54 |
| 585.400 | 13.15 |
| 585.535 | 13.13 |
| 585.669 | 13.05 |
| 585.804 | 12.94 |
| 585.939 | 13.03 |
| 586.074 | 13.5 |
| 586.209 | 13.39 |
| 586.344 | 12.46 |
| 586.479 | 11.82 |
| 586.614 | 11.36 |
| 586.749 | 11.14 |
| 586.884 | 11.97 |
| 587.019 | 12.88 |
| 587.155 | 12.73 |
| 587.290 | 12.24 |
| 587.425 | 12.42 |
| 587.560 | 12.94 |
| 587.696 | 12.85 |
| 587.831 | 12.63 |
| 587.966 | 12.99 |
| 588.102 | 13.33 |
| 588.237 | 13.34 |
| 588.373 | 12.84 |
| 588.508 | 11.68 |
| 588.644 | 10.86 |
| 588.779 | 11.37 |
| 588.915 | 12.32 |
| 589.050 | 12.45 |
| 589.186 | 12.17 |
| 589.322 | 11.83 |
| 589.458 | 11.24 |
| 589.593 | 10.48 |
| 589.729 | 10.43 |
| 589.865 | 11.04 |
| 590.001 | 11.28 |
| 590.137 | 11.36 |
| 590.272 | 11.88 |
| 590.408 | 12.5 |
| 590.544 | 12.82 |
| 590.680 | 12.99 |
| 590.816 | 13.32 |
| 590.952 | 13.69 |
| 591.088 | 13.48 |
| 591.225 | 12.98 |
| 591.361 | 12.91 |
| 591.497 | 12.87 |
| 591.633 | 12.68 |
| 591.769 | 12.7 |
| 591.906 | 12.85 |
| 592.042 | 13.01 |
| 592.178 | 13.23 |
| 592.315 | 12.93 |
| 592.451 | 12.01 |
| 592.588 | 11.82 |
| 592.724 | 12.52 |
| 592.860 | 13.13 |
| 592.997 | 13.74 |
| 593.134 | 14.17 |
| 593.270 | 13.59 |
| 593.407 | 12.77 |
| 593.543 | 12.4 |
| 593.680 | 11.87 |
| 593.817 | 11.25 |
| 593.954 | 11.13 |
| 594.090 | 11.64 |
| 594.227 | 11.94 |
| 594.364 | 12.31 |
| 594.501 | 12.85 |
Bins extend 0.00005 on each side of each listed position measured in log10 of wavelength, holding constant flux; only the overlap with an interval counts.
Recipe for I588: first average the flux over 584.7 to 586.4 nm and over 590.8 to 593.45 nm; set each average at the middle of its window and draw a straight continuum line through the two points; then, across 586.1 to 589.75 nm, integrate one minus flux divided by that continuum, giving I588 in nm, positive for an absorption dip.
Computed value 0.27 nm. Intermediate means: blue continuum 13.3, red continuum 13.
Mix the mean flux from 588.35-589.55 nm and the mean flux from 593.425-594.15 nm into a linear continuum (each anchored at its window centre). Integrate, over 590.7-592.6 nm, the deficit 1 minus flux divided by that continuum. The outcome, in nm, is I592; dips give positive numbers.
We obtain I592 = -0.19 nm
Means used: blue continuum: 11.8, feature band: 12.9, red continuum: 11.7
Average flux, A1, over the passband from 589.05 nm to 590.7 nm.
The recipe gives 11.7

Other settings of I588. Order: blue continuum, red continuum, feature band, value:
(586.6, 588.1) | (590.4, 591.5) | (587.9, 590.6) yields 0.19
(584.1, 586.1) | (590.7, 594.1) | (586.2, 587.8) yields 0.11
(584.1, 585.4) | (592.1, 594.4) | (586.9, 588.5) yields 0.05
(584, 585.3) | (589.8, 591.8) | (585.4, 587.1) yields 0.09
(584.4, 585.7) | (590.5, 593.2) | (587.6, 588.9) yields 0.08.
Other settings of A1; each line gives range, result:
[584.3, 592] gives 12.6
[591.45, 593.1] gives 12.8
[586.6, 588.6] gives 12.5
